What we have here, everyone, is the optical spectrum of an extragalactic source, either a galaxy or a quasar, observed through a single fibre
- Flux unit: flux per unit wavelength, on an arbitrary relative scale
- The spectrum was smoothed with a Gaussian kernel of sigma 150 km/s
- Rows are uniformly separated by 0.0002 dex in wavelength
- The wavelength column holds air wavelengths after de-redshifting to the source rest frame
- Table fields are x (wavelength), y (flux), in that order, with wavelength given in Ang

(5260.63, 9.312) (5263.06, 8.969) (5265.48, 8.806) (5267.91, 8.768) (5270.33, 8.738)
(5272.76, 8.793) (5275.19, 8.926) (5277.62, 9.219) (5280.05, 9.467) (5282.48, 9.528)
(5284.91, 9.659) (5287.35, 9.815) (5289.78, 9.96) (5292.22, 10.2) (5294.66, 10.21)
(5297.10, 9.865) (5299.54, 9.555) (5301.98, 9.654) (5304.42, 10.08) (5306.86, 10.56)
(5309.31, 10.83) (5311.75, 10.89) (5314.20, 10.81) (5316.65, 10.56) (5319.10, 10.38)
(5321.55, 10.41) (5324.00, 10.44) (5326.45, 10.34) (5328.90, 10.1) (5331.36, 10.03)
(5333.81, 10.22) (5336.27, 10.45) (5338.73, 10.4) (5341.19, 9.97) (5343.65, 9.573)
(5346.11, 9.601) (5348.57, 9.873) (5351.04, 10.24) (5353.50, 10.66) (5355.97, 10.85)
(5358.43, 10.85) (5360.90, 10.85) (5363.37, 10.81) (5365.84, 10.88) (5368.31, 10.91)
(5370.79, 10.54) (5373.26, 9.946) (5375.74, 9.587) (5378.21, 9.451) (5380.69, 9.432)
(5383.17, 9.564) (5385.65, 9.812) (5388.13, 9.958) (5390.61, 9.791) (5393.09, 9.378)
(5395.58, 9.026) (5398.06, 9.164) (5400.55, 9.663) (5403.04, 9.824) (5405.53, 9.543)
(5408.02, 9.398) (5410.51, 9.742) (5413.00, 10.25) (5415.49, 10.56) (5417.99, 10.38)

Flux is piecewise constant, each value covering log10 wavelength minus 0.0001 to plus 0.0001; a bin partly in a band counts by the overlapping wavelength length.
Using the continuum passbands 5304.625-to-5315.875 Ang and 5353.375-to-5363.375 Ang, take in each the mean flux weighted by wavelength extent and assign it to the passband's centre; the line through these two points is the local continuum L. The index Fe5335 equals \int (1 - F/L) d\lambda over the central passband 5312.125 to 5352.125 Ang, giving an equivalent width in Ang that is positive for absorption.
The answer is 2.0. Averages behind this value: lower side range 10.7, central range 10.2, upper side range 10.8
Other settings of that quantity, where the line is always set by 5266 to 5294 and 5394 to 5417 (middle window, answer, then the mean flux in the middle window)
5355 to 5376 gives -2.27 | 10.6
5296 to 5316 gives -1.81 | 10.3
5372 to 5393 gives -0.10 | 9.68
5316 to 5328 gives -1.18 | 10.4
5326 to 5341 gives -1.14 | 10.2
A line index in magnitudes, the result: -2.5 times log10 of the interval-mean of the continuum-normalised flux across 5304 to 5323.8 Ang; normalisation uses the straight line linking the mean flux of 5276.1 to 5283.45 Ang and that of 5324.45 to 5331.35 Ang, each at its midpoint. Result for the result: -0.06 mag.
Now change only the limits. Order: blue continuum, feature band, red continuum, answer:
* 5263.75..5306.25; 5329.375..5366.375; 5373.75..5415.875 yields -0.08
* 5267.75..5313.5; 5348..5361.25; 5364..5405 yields -0.08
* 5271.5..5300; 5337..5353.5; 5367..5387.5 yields -0.02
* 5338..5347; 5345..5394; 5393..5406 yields -0.05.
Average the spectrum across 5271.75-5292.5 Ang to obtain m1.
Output 9.48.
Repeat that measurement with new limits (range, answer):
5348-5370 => 10.7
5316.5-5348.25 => 10.2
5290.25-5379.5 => 10.3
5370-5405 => 9.64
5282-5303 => 9.84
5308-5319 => 10.7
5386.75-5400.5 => 9.49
